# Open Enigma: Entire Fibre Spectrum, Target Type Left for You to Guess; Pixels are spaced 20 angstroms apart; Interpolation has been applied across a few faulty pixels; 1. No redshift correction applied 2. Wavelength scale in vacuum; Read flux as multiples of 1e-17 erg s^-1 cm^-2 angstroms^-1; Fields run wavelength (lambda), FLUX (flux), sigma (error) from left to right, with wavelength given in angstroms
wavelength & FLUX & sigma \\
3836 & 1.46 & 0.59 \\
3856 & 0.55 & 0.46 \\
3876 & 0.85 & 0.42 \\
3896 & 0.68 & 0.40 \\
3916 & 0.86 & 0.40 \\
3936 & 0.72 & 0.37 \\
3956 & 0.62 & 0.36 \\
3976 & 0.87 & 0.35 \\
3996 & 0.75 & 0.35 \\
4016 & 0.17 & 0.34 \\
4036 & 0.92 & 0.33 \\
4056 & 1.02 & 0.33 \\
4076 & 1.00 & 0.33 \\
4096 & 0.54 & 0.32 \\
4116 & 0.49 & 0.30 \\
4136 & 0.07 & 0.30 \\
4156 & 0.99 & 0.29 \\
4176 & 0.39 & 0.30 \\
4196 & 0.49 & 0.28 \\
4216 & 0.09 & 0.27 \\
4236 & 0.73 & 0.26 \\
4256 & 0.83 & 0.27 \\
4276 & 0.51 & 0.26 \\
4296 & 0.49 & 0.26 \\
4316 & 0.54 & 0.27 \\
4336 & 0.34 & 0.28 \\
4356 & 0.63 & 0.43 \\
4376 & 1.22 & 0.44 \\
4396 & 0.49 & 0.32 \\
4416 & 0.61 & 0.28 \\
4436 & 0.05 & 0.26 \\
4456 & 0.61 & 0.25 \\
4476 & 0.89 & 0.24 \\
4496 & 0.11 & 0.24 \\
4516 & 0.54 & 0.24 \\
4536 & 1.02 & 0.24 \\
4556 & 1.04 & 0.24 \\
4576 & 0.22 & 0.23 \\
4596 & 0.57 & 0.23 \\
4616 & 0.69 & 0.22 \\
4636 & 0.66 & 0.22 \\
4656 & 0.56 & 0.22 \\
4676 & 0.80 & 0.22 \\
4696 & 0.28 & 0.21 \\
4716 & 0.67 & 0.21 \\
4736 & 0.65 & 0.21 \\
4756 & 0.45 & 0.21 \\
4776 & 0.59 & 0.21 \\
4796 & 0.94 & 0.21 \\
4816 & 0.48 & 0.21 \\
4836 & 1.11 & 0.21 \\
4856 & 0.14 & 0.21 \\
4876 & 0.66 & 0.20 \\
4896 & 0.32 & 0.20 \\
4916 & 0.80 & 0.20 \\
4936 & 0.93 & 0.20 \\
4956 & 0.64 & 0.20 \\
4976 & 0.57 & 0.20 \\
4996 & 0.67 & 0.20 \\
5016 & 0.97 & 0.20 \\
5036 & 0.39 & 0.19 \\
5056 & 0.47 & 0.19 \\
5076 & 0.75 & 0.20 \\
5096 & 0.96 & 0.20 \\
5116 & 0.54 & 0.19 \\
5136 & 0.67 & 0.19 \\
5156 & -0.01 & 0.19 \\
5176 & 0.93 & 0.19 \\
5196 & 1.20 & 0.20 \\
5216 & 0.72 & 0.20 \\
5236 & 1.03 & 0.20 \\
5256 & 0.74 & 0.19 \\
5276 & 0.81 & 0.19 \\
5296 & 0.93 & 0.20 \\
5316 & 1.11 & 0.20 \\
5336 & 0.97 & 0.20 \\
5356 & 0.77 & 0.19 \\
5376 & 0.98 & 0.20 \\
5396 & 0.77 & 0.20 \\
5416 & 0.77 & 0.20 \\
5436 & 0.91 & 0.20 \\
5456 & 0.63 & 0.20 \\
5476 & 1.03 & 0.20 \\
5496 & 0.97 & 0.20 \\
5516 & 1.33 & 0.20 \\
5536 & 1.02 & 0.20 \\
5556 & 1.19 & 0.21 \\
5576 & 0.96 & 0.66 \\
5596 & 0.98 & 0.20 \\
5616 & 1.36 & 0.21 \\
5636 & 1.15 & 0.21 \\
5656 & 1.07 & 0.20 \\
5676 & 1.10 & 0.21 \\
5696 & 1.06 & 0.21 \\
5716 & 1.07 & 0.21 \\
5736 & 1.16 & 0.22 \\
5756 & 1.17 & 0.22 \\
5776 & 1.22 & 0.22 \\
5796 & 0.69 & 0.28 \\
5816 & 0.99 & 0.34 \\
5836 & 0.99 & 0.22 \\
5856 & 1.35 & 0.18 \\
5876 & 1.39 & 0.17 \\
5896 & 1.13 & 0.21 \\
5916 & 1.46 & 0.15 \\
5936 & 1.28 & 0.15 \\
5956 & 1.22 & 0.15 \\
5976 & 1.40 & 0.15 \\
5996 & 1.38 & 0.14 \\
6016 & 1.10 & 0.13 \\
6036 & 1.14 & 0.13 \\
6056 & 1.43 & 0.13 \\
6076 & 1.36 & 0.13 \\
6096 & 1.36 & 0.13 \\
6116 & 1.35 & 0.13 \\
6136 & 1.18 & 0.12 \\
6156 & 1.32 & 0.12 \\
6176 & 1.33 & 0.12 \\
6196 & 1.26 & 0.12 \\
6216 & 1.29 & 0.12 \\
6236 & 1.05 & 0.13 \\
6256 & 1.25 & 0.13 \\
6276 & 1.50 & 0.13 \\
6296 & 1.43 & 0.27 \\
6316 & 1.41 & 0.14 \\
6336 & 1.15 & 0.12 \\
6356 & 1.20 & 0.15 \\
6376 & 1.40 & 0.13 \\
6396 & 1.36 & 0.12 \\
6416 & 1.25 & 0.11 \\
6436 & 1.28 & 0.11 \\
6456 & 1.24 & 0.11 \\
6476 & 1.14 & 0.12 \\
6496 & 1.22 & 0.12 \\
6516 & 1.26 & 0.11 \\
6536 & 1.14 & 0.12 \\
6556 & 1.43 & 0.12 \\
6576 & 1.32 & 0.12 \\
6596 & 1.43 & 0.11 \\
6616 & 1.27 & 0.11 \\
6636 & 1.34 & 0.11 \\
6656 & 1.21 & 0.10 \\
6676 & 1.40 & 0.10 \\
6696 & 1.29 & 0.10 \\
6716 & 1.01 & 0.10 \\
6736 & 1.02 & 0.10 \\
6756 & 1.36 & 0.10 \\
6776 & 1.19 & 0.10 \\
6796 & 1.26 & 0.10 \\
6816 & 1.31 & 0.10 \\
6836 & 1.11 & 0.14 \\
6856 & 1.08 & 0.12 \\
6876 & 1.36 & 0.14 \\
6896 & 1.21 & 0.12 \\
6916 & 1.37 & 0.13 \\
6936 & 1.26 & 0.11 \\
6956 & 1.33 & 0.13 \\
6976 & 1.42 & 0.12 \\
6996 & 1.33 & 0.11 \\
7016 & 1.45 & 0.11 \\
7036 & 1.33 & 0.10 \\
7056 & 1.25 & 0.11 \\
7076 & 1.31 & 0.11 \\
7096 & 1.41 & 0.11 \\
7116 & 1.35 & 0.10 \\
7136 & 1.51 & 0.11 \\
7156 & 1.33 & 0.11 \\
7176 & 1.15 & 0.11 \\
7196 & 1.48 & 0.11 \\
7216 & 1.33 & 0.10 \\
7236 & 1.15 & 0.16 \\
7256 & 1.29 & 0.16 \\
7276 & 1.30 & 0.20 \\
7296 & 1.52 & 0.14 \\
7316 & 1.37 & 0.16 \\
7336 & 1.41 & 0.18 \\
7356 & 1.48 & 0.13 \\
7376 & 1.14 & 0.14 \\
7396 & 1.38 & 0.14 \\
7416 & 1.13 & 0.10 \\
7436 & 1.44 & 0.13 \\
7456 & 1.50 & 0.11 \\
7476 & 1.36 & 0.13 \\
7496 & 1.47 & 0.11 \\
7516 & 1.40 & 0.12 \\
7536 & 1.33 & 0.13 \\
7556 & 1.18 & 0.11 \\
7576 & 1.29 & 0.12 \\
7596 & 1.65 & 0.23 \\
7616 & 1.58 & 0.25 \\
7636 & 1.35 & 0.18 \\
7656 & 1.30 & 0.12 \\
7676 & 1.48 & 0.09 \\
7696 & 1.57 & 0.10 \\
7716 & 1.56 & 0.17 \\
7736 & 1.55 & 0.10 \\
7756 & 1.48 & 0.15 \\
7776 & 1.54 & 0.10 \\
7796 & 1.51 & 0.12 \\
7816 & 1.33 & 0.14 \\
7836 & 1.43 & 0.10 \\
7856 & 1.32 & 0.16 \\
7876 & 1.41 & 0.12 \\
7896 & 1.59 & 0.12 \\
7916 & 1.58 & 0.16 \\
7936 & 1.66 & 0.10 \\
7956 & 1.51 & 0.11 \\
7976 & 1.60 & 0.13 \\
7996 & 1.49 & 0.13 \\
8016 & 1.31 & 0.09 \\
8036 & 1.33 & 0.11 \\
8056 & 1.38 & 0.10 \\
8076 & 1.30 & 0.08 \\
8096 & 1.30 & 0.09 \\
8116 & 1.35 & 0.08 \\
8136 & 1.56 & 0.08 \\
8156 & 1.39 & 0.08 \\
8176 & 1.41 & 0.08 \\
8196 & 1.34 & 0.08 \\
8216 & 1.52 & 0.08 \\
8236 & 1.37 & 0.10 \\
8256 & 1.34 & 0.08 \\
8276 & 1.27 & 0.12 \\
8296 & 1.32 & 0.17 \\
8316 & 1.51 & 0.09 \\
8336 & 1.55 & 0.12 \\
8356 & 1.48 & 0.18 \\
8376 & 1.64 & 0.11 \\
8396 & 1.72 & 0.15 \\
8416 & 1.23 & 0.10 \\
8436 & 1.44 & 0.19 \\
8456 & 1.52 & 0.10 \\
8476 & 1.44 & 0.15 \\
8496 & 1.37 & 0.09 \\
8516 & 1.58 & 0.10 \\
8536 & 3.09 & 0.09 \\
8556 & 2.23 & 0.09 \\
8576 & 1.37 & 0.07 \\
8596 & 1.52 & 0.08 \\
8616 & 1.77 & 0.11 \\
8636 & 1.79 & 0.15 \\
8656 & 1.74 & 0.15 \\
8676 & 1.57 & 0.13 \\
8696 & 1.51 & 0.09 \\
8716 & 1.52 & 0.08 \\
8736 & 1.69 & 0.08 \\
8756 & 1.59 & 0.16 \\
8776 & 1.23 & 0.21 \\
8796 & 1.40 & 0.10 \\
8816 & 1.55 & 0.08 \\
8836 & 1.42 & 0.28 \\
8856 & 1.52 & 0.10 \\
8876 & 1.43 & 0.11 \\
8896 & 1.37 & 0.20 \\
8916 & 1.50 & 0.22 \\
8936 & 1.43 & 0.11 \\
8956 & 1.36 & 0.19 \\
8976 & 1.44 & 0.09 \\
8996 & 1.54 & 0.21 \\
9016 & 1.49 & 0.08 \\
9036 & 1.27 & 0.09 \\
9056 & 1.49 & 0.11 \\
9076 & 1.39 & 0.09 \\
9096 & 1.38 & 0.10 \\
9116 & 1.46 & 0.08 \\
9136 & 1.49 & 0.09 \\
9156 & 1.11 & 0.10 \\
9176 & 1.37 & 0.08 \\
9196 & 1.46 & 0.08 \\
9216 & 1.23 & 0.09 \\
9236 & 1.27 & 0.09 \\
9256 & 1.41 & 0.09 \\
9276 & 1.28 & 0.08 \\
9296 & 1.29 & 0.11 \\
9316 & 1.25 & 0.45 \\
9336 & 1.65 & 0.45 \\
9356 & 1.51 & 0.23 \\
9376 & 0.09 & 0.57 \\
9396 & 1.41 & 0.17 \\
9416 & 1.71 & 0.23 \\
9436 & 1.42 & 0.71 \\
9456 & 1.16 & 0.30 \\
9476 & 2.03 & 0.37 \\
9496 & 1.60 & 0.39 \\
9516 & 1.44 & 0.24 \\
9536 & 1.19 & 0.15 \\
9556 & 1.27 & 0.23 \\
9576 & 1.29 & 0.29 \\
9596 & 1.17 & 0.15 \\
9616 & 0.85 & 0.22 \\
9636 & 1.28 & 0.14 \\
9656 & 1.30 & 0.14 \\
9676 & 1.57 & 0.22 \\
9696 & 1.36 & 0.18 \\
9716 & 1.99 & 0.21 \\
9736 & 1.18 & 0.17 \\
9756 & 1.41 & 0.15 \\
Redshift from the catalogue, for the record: 0.300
